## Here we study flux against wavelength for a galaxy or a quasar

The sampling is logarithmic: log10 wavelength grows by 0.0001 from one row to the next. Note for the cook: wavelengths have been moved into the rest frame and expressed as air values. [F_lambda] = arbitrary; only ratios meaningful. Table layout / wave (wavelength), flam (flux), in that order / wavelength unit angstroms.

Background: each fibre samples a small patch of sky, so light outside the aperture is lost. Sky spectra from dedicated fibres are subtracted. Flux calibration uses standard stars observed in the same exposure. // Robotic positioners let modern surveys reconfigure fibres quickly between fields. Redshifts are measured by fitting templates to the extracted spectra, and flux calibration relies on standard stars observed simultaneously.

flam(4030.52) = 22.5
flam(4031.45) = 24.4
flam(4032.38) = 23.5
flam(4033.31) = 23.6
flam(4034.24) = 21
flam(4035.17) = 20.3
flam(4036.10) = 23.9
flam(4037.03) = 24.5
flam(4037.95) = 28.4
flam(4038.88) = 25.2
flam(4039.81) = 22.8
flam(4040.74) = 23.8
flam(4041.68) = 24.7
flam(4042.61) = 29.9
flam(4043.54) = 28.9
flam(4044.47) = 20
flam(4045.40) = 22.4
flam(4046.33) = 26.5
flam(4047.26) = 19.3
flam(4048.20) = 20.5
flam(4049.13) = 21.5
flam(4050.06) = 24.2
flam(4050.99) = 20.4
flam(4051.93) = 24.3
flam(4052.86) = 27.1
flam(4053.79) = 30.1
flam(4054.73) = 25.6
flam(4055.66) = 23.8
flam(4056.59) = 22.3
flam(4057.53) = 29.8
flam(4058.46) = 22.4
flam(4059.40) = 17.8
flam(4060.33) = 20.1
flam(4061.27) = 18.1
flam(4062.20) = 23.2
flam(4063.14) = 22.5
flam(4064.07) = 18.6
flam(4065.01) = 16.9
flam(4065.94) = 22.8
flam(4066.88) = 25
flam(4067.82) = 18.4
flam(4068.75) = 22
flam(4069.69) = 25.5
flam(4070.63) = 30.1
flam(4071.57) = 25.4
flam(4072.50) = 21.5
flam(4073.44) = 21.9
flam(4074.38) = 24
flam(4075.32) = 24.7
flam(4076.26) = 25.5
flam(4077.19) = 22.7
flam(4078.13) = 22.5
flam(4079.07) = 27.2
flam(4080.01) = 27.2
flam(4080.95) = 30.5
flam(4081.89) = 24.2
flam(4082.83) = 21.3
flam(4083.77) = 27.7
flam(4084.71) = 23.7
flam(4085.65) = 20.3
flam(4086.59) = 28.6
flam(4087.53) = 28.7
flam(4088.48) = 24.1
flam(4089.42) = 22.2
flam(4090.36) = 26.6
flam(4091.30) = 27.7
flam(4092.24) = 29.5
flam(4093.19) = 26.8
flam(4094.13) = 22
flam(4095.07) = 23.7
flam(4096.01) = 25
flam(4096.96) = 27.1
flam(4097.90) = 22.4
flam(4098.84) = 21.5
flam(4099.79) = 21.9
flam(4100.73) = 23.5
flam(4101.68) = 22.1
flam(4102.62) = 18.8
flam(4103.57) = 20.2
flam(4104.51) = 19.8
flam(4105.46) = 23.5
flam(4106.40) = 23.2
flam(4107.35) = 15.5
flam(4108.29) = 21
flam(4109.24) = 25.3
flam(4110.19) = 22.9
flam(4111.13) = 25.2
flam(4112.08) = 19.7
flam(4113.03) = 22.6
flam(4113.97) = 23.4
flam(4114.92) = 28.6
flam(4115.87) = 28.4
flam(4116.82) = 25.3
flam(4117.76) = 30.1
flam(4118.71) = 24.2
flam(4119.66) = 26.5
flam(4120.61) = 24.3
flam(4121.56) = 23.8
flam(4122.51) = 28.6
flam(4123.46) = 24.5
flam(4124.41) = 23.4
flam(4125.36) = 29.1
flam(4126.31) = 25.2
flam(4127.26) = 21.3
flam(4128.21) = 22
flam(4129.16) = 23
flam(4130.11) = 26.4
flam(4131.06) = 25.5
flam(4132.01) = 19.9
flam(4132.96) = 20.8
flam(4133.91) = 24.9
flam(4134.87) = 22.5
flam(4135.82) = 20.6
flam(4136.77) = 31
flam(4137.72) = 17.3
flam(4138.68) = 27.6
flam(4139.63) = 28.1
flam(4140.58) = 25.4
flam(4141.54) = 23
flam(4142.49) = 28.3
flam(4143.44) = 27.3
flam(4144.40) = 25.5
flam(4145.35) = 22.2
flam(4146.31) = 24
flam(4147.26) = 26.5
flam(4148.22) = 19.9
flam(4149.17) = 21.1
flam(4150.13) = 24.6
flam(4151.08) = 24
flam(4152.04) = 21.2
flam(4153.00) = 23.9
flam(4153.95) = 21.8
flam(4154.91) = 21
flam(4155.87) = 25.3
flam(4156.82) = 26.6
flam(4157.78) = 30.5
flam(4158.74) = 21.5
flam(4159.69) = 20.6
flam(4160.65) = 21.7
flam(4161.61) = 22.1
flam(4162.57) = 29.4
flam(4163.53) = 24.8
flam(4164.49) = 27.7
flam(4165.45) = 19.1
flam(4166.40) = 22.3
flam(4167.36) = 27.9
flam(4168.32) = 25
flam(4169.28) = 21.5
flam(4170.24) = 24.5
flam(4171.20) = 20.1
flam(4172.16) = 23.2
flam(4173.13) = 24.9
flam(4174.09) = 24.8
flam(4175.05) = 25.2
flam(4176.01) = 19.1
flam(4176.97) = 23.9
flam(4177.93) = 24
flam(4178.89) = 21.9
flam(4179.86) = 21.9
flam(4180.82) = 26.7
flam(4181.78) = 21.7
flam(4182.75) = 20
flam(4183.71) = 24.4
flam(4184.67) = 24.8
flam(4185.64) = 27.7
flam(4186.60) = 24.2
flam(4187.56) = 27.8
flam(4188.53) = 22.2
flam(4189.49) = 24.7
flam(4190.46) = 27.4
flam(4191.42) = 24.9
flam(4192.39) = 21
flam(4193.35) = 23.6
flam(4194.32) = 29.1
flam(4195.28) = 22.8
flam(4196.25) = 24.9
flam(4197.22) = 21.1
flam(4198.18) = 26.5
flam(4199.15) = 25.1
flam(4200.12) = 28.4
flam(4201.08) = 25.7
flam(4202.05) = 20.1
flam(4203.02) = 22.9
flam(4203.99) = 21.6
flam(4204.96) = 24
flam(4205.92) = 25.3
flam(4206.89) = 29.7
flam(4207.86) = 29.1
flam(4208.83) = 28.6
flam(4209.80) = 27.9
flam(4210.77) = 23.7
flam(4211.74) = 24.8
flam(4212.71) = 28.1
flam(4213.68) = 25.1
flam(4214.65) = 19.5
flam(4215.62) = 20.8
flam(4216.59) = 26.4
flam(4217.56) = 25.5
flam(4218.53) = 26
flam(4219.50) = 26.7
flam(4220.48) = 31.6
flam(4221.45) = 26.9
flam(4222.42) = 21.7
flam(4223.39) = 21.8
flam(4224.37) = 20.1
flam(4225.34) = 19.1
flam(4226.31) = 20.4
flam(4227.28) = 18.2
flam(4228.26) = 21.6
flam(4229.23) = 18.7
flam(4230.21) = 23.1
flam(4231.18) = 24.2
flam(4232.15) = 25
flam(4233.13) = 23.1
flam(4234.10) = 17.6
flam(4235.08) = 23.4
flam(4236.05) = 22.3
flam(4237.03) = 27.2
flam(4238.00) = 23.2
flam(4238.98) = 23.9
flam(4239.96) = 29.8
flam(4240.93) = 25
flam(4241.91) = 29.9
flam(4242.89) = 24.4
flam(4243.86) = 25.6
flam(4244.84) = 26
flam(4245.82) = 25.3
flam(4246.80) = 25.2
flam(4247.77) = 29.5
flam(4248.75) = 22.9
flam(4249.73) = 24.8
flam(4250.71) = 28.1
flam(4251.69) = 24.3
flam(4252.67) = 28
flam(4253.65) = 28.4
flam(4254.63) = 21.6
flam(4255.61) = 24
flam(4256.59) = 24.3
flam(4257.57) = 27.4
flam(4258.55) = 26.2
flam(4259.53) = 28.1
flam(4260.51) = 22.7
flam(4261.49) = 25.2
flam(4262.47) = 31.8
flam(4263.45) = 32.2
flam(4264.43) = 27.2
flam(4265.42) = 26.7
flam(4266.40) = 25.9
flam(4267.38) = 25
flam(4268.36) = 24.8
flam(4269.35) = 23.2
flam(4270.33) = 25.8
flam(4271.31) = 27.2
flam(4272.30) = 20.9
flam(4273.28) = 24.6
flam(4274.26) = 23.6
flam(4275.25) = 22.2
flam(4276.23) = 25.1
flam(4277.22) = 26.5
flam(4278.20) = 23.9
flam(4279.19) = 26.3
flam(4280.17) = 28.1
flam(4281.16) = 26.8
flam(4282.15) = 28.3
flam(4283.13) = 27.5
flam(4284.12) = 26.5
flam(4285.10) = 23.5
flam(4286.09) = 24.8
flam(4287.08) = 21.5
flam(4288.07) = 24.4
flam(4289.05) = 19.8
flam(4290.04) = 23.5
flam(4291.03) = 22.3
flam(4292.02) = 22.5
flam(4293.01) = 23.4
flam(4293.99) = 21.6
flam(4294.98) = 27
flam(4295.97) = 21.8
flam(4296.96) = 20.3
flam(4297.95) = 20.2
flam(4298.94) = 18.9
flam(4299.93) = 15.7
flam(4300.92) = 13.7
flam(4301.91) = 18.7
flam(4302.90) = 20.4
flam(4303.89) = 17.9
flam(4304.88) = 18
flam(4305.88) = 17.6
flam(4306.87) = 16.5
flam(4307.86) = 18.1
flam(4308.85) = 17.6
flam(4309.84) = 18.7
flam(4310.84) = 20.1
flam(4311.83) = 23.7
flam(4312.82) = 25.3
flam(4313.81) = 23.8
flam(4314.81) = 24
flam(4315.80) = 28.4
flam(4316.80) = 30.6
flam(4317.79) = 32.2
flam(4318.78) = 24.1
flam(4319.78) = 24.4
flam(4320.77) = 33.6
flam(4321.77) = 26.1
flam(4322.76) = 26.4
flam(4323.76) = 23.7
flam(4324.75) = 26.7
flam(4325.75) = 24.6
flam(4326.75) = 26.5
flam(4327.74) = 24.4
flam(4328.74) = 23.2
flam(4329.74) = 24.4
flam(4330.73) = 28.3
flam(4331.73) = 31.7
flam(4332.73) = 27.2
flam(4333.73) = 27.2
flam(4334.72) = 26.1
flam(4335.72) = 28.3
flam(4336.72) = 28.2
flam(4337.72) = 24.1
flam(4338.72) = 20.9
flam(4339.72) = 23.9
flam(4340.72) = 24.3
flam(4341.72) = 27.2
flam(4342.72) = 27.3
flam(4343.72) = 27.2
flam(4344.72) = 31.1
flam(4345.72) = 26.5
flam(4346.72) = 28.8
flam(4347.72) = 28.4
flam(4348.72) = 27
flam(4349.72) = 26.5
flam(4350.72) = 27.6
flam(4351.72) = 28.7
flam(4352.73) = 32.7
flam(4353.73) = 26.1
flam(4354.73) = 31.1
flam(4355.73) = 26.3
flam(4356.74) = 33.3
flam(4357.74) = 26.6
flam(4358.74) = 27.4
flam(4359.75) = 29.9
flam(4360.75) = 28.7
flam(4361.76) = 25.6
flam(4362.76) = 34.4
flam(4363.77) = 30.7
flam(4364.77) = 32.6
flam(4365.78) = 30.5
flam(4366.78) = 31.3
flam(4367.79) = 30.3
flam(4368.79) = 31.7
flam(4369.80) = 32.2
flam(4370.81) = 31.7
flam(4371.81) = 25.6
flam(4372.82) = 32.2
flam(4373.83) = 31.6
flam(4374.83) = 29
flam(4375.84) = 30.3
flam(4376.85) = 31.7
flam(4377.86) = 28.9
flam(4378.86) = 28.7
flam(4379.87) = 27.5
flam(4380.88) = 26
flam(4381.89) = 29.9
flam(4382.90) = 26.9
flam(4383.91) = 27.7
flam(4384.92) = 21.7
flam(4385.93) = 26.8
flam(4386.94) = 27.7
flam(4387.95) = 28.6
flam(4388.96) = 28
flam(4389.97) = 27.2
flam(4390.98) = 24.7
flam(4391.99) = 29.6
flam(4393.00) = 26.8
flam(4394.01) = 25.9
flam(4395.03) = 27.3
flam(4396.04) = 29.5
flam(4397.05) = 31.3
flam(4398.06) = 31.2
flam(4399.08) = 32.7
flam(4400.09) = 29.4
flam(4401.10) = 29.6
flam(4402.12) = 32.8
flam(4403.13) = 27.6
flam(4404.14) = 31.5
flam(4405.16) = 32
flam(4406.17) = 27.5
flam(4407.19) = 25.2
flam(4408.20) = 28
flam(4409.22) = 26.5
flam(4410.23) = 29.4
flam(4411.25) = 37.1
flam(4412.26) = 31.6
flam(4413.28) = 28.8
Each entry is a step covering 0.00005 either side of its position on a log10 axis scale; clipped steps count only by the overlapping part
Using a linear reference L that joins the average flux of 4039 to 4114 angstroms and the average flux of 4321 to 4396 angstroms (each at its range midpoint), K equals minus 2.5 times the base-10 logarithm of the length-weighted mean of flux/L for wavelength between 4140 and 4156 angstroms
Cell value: 0.04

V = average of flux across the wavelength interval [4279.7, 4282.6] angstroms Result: 27.6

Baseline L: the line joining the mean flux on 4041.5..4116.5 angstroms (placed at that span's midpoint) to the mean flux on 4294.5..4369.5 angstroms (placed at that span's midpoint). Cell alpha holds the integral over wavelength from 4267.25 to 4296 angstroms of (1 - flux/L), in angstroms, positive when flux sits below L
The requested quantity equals 0.95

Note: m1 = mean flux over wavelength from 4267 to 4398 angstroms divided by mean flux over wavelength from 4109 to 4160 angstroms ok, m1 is 1.07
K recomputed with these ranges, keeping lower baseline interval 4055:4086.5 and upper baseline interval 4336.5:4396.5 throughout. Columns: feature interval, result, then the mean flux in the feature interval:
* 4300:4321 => 0.24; 22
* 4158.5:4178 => 0.07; 23.5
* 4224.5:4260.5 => 0.08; 24.4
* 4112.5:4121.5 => -0.07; 25.8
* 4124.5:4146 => 0.00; 24.4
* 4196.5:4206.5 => 0.06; 24.1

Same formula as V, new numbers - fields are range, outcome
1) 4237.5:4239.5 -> 23.6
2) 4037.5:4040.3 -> 25.4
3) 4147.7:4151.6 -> 22.4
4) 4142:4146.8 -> 25.5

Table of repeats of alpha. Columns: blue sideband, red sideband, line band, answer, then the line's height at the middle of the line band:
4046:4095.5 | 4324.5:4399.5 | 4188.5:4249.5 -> 3.8 angstroms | 26.1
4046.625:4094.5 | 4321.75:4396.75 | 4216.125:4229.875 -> 1.5 angstroms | 26.1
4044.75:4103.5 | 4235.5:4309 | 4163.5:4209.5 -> -0.8 angstroms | 23.9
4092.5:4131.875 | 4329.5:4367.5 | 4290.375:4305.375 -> 3.9 angstroms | 27.2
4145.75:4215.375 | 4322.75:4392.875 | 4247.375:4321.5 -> 6.6 angstroms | 26.4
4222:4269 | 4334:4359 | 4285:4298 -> 1.6 angstroms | 25.9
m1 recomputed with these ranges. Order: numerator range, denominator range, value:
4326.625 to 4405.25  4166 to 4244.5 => 1.18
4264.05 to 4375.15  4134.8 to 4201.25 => 1.06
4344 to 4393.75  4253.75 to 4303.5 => 1.20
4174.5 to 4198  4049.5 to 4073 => 1.04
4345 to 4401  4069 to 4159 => 1.19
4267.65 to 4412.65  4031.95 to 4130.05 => 1.11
